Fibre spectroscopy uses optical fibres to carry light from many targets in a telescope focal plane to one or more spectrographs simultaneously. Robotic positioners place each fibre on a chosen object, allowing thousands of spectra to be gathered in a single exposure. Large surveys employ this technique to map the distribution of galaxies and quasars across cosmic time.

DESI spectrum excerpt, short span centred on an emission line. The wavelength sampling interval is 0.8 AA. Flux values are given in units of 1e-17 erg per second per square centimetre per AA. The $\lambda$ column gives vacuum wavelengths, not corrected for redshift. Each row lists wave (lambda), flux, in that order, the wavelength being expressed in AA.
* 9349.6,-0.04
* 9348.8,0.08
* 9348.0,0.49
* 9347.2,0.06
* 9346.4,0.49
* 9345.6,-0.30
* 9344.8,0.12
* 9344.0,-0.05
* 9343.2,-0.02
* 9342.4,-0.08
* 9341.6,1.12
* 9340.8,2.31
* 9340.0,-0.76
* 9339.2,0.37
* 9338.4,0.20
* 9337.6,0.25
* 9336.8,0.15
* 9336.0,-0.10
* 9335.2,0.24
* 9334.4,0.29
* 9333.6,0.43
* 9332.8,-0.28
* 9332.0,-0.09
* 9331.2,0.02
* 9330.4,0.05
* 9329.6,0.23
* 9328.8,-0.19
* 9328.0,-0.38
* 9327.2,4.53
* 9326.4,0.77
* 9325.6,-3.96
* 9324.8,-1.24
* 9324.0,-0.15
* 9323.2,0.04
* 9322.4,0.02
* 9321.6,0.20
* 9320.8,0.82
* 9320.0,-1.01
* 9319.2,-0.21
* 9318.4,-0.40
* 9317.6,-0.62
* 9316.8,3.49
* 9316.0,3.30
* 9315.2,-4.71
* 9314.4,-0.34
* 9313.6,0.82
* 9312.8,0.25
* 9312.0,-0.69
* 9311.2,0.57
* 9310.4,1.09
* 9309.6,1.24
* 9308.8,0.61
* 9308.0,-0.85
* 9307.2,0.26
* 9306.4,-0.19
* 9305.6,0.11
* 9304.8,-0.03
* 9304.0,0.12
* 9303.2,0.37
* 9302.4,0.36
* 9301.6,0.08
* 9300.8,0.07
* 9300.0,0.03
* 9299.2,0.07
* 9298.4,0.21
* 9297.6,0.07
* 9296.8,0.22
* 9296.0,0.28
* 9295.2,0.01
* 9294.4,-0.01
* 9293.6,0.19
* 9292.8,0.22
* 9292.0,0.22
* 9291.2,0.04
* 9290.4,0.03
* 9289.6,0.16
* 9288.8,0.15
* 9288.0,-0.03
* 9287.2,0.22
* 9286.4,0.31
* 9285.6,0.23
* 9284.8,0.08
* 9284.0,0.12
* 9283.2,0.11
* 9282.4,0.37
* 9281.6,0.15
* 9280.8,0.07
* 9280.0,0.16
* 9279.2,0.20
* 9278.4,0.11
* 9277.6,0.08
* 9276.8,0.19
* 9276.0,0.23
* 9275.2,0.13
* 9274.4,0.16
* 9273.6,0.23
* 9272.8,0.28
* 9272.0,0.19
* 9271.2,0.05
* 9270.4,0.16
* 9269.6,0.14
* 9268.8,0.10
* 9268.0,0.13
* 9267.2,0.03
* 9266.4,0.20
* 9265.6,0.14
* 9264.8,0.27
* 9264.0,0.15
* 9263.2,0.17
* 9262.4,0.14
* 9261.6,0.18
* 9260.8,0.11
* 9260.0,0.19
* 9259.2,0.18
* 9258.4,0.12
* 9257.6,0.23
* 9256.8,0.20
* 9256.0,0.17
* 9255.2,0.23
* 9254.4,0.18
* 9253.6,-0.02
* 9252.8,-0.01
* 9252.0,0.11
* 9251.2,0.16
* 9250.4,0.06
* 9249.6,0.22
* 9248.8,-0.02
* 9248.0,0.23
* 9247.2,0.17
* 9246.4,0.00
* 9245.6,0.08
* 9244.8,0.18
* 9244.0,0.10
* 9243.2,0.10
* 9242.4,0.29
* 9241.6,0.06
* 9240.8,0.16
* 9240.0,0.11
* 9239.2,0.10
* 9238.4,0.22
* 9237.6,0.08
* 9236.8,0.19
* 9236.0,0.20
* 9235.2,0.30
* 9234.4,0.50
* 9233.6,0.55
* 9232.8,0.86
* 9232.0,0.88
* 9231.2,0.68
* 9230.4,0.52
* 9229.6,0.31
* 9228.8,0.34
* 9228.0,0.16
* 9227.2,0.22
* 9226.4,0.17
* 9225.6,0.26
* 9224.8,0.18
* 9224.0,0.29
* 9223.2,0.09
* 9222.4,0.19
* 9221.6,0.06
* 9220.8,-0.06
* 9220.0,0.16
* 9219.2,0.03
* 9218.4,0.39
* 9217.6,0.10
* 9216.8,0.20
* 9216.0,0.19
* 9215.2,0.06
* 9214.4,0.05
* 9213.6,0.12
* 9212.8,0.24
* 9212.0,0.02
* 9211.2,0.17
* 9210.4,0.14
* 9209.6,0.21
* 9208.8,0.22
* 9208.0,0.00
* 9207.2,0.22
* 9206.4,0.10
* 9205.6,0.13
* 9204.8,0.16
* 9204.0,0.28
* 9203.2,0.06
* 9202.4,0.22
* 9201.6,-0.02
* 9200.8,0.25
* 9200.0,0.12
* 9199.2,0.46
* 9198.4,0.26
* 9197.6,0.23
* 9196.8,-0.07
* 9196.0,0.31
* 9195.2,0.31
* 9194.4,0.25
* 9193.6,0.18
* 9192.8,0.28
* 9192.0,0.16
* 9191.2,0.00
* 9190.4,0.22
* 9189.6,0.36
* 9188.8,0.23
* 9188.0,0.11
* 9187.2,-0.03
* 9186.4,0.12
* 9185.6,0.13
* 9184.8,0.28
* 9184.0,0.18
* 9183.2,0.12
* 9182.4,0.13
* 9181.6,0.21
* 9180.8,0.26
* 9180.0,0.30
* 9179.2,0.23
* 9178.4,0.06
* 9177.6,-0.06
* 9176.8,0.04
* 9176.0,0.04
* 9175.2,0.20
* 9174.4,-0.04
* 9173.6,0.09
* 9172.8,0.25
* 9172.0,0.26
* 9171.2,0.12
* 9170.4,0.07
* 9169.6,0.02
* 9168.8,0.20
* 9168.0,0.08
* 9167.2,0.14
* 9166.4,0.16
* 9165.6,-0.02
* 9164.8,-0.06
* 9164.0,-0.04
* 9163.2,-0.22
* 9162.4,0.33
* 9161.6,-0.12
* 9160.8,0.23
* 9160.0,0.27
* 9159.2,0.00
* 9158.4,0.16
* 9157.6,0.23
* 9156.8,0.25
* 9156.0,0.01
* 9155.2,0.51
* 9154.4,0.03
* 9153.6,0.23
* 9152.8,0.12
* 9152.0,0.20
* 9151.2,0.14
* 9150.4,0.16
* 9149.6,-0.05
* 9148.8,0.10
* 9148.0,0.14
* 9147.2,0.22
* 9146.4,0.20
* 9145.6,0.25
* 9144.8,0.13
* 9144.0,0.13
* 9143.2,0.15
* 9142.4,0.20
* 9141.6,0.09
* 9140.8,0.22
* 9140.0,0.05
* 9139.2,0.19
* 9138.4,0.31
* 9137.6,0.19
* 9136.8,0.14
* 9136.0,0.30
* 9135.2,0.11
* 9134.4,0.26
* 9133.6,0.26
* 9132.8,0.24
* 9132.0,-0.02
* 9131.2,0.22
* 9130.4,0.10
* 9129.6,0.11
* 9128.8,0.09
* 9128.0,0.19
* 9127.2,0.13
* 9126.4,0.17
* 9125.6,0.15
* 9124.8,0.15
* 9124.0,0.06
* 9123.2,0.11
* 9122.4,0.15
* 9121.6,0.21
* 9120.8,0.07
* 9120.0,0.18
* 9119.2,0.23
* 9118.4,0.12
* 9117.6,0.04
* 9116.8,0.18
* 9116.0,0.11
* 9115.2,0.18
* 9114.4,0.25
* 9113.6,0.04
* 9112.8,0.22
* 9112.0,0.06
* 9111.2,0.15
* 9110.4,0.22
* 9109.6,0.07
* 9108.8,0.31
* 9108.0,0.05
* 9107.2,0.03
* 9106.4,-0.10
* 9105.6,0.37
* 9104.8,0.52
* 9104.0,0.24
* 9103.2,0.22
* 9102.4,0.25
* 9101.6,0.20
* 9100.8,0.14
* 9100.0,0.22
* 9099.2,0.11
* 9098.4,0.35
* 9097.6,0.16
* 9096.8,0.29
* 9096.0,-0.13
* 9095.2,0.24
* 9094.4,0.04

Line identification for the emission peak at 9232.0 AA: H-beta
